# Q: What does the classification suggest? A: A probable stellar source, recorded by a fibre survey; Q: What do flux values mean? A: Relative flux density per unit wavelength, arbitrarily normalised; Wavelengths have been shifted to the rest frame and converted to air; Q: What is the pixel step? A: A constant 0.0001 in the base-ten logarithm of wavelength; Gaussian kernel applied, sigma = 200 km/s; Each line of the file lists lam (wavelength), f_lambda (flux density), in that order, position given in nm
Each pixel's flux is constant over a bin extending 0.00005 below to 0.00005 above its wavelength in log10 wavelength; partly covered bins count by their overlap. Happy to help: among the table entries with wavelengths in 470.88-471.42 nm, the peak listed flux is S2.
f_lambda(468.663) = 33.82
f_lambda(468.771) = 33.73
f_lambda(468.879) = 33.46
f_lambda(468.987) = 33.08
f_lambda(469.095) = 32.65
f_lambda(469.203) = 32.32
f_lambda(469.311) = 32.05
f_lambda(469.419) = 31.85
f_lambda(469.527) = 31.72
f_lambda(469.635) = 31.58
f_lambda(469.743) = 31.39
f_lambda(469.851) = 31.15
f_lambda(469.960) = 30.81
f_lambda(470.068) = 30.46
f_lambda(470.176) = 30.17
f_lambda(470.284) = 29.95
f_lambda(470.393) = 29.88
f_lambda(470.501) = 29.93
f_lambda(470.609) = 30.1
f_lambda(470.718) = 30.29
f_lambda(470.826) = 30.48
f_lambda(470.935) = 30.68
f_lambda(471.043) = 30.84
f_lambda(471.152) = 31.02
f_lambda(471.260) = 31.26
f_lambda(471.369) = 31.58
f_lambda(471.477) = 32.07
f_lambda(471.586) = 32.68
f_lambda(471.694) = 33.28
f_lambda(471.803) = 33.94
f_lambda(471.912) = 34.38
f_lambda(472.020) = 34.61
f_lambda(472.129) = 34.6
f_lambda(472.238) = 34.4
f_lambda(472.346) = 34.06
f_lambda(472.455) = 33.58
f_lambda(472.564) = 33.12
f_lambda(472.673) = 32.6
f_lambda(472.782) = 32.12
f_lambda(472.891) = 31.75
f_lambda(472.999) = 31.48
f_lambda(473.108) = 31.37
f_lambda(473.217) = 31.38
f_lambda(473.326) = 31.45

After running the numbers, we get 31.58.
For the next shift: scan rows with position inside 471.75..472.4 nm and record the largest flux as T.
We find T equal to 34.61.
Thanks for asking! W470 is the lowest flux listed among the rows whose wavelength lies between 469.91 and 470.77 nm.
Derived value 29.88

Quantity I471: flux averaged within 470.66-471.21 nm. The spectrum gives 30.6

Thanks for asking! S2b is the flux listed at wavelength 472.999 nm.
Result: 31.48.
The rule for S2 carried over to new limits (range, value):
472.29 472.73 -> 34.06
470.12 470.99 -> 30.68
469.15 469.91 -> 32.32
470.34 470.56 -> 29.93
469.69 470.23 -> 31.39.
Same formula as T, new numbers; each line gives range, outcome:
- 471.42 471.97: 34.38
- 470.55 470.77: 30.29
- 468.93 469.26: 33.08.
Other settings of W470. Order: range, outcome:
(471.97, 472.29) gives 34.4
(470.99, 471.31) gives 30.84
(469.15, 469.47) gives 31.85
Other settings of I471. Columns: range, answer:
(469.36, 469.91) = 31.5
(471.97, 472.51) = 34.2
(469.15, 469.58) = 32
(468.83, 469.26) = 32.9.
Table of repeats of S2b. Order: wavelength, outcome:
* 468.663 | 33.82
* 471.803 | 33.94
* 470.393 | 29.88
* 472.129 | 34.6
